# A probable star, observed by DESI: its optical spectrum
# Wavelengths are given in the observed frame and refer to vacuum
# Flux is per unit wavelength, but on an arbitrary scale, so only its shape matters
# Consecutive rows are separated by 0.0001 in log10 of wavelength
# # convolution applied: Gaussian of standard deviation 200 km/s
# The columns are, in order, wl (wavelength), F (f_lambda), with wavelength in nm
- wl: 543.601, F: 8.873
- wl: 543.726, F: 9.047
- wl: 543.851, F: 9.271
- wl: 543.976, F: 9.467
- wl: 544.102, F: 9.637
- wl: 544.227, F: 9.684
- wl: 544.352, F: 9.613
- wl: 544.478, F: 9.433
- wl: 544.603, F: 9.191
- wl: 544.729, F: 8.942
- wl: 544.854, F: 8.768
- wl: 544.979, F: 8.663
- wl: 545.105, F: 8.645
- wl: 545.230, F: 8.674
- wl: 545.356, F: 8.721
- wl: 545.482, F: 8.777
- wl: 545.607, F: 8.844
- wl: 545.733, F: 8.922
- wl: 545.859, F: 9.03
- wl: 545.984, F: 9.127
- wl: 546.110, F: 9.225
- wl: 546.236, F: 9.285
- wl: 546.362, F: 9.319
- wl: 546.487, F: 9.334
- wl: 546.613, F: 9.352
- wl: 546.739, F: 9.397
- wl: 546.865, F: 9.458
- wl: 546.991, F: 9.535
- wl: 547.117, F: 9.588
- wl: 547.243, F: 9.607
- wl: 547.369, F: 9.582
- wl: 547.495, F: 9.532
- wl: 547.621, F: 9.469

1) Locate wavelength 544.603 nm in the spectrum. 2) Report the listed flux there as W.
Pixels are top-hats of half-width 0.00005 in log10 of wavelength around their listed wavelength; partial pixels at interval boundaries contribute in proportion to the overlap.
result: 9.191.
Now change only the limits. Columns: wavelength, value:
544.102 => 9.637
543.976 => 9.467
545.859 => 9.03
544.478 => 9.433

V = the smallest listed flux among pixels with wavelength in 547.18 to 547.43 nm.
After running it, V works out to 9.582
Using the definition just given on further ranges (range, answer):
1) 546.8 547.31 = 9.458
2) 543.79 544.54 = 9.271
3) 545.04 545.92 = 8.645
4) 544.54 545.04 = 8.663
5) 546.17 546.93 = 9.285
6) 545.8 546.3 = 9.03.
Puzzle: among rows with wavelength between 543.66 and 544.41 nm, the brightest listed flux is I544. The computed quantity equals 9.684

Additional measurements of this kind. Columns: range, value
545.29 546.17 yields 9.225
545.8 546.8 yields 9.397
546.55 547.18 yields 9.588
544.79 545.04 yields 8.768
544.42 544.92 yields 9.433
